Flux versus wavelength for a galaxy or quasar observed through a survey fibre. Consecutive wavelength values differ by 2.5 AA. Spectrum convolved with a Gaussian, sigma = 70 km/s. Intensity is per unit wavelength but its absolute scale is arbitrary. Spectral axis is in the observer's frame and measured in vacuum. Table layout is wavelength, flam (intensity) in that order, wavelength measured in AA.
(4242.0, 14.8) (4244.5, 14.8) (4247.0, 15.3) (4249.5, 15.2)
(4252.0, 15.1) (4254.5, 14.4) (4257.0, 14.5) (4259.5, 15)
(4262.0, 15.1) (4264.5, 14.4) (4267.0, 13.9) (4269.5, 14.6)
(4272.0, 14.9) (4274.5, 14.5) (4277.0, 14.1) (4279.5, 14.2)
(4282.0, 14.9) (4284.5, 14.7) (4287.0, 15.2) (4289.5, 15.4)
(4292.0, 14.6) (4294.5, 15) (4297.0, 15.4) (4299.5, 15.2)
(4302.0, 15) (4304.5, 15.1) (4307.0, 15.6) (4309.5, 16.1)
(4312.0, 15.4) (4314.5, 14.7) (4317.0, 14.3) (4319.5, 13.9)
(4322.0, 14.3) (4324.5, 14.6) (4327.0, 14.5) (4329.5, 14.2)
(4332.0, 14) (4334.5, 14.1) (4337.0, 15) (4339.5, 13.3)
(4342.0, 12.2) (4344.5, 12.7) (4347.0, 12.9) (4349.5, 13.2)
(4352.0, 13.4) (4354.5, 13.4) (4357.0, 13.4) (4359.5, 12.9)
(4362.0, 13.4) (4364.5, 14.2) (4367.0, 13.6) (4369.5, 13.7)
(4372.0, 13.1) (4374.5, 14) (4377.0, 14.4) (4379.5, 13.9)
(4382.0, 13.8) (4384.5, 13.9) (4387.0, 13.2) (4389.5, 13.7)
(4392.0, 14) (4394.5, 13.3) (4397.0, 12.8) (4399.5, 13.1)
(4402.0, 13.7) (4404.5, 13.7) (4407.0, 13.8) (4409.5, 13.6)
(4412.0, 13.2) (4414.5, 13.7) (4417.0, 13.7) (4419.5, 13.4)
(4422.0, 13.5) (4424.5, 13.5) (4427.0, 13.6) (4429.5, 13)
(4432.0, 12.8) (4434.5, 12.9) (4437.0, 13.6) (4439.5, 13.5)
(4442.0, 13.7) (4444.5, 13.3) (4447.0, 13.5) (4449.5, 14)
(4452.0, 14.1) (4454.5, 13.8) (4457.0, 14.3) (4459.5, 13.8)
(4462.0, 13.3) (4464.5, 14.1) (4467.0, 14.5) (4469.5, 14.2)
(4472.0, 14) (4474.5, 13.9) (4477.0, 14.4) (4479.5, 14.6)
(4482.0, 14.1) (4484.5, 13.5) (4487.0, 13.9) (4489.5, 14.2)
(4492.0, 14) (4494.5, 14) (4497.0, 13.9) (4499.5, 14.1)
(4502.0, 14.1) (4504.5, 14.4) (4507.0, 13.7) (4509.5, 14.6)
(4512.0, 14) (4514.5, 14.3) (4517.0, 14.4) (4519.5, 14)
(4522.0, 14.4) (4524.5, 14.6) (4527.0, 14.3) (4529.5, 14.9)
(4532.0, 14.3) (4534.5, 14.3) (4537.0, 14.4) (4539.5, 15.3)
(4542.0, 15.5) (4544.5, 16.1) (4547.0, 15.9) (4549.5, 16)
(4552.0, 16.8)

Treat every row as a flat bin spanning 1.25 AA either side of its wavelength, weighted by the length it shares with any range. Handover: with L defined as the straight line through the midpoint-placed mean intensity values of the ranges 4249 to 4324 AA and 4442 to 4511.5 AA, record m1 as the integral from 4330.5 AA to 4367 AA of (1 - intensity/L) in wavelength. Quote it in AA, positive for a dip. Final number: 2.8 AA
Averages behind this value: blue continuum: 14.8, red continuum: 14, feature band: 13.4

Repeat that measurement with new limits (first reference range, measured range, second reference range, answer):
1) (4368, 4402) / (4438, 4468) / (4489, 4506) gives 0.2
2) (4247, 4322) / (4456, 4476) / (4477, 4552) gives 0.8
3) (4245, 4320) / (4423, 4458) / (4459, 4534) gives 2.0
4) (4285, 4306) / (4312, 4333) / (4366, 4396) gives 0.4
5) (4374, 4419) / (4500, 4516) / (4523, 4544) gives 0.4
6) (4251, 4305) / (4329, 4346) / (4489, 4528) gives 1.2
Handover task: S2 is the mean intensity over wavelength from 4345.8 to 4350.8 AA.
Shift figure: 13.1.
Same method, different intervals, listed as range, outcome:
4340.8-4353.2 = 12.9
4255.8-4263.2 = 14.9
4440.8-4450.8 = 13.6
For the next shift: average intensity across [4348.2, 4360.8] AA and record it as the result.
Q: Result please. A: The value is 13.3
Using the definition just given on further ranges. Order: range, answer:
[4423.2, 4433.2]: 13.2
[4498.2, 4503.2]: 14.1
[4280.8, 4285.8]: 14.8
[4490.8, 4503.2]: 14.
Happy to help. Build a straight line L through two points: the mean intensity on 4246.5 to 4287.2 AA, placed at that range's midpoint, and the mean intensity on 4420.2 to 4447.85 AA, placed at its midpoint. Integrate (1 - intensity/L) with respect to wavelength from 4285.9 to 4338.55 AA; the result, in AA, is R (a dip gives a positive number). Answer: -1.9 AA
